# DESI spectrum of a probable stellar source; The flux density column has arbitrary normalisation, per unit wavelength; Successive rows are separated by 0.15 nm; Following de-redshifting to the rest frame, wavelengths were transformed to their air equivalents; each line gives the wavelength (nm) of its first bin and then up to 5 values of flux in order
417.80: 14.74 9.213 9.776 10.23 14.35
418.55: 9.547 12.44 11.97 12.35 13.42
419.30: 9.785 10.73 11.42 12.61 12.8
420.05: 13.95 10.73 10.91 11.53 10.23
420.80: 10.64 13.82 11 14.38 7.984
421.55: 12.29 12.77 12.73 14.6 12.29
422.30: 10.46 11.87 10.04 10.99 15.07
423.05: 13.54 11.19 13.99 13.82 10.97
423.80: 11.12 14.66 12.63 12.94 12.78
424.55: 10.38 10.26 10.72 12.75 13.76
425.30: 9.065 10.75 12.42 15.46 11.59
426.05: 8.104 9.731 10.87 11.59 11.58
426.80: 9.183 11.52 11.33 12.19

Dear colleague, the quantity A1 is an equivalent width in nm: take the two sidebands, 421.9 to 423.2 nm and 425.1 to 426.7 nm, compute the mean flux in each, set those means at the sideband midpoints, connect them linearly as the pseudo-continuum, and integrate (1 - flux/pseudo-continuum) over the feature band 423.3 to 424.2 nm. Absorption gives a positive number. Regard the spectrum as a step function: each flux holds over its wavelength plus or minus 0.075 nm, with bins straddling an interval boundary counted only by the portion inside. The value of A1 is -0.07 nm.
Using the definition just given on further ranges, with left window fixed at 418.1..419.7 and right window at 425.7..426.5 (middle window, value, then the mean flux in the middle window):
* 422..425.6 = -0.272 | 12.1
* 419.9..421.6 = -0.030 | 11.6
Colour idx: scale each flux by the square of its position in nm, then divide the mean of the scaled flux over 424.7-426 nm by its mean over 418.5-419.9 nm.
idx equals 1.05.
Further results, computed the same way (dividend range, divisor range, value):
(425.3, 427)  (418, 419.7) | 1.00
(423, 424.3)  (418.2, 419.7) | 1.12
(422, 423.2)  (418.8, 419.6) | 1.06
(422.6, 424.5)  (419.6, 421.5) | 1.10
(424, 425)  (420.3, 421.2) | 1.05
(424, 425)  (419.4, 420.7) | 1.03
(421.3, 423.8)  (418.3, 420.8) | 1.05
